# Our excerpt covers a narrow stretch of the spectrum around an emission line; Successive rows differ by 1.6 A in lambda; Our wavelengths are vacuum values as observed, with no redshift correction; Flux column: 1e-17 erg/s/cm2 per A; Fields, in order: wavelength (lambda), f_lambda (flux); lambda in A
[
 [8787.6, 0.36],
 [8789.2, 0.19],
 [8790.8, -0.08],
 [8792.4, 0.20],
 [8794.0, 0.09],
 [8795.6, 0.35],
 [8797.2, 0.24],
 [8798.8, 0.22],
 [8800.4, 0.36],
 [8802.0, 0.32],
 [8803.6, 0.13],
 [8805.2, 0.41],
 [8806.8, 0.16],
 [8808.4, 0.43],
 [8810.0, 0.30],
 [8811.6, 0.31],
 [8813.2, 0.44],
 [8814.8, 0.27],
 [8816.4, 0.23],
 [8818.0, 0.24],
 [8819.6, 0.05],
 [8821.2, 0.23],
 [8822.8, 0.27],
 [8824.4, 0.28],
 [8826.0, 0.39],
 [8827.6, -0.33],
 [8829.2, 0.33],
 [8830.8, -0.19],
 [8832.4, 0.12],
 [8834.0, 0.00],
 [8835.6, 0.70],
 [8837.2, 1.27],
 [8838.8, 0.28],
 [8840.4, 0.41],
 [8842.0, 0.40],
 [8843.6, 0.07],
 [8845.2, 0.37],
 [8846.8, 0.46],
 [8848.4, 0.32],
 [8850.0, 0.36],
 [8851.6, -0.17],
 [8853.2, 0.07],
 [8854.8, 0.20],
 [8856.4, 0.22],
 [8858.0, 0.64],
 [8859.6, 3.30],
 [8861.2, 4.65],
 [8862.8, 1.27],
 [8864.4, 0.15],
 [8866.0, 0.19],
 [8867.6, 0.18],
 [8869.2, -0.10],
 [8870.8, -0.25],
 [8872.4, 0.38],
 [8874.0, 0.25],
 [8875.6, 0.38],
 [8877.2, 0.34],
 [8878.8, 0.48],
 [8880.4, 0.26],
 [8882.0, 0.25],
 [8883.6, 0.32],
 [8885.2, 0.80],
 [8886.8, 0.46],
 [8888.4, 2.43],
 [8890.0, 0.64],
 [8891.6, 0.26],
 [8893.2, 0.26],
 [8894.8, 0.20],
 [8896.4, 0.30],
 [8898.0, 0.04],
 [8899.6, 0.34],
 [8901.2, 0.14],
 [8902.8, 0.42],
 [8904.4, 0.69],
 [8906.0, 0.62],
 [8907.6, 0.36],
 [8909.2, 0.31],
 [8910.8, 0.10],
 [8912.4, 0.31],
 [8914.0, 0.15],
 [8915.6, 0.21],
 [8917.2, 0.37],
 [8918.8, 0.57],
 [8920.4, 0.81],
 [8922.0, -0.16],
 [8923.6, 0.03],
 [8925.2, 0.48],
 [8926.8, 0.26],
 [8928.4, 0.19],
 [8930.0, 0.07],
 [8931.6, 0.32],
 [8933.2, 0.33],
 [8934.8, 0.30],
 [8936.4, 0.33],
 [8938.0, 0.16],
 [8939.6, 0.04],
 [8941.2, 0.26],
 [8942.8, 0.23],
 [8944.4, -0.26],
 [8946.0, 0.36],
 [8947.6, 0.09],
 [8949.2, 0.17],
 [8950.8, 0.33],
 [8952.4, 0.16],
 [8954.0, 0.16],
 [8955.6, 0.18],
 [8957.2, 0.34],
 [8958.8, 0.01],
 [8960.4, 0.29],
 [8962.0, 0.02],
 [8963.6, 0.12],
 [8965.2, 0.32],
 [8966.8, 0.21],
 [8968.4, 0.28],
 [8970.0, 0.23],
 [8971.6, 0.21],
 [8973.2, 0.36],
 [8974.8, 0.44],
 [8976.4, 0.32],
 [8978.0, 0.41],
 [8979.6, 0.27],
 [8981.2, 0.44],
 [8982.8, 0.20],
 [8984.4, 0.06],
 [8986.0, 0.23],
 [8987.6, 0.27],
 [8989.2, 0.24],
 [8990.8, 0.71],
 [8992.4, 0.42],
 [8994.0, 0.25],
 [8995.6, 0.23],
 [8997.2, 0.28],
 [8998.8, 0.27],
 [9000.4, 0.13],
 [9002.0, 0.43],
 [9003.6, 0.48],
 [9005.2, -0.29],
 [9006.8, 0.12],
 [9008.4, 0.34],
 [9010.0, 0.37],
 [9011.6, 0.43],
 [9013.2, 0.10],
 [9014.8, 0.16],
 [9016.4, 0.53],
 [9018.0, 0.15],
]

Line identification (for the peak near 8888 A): [N II] 6583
